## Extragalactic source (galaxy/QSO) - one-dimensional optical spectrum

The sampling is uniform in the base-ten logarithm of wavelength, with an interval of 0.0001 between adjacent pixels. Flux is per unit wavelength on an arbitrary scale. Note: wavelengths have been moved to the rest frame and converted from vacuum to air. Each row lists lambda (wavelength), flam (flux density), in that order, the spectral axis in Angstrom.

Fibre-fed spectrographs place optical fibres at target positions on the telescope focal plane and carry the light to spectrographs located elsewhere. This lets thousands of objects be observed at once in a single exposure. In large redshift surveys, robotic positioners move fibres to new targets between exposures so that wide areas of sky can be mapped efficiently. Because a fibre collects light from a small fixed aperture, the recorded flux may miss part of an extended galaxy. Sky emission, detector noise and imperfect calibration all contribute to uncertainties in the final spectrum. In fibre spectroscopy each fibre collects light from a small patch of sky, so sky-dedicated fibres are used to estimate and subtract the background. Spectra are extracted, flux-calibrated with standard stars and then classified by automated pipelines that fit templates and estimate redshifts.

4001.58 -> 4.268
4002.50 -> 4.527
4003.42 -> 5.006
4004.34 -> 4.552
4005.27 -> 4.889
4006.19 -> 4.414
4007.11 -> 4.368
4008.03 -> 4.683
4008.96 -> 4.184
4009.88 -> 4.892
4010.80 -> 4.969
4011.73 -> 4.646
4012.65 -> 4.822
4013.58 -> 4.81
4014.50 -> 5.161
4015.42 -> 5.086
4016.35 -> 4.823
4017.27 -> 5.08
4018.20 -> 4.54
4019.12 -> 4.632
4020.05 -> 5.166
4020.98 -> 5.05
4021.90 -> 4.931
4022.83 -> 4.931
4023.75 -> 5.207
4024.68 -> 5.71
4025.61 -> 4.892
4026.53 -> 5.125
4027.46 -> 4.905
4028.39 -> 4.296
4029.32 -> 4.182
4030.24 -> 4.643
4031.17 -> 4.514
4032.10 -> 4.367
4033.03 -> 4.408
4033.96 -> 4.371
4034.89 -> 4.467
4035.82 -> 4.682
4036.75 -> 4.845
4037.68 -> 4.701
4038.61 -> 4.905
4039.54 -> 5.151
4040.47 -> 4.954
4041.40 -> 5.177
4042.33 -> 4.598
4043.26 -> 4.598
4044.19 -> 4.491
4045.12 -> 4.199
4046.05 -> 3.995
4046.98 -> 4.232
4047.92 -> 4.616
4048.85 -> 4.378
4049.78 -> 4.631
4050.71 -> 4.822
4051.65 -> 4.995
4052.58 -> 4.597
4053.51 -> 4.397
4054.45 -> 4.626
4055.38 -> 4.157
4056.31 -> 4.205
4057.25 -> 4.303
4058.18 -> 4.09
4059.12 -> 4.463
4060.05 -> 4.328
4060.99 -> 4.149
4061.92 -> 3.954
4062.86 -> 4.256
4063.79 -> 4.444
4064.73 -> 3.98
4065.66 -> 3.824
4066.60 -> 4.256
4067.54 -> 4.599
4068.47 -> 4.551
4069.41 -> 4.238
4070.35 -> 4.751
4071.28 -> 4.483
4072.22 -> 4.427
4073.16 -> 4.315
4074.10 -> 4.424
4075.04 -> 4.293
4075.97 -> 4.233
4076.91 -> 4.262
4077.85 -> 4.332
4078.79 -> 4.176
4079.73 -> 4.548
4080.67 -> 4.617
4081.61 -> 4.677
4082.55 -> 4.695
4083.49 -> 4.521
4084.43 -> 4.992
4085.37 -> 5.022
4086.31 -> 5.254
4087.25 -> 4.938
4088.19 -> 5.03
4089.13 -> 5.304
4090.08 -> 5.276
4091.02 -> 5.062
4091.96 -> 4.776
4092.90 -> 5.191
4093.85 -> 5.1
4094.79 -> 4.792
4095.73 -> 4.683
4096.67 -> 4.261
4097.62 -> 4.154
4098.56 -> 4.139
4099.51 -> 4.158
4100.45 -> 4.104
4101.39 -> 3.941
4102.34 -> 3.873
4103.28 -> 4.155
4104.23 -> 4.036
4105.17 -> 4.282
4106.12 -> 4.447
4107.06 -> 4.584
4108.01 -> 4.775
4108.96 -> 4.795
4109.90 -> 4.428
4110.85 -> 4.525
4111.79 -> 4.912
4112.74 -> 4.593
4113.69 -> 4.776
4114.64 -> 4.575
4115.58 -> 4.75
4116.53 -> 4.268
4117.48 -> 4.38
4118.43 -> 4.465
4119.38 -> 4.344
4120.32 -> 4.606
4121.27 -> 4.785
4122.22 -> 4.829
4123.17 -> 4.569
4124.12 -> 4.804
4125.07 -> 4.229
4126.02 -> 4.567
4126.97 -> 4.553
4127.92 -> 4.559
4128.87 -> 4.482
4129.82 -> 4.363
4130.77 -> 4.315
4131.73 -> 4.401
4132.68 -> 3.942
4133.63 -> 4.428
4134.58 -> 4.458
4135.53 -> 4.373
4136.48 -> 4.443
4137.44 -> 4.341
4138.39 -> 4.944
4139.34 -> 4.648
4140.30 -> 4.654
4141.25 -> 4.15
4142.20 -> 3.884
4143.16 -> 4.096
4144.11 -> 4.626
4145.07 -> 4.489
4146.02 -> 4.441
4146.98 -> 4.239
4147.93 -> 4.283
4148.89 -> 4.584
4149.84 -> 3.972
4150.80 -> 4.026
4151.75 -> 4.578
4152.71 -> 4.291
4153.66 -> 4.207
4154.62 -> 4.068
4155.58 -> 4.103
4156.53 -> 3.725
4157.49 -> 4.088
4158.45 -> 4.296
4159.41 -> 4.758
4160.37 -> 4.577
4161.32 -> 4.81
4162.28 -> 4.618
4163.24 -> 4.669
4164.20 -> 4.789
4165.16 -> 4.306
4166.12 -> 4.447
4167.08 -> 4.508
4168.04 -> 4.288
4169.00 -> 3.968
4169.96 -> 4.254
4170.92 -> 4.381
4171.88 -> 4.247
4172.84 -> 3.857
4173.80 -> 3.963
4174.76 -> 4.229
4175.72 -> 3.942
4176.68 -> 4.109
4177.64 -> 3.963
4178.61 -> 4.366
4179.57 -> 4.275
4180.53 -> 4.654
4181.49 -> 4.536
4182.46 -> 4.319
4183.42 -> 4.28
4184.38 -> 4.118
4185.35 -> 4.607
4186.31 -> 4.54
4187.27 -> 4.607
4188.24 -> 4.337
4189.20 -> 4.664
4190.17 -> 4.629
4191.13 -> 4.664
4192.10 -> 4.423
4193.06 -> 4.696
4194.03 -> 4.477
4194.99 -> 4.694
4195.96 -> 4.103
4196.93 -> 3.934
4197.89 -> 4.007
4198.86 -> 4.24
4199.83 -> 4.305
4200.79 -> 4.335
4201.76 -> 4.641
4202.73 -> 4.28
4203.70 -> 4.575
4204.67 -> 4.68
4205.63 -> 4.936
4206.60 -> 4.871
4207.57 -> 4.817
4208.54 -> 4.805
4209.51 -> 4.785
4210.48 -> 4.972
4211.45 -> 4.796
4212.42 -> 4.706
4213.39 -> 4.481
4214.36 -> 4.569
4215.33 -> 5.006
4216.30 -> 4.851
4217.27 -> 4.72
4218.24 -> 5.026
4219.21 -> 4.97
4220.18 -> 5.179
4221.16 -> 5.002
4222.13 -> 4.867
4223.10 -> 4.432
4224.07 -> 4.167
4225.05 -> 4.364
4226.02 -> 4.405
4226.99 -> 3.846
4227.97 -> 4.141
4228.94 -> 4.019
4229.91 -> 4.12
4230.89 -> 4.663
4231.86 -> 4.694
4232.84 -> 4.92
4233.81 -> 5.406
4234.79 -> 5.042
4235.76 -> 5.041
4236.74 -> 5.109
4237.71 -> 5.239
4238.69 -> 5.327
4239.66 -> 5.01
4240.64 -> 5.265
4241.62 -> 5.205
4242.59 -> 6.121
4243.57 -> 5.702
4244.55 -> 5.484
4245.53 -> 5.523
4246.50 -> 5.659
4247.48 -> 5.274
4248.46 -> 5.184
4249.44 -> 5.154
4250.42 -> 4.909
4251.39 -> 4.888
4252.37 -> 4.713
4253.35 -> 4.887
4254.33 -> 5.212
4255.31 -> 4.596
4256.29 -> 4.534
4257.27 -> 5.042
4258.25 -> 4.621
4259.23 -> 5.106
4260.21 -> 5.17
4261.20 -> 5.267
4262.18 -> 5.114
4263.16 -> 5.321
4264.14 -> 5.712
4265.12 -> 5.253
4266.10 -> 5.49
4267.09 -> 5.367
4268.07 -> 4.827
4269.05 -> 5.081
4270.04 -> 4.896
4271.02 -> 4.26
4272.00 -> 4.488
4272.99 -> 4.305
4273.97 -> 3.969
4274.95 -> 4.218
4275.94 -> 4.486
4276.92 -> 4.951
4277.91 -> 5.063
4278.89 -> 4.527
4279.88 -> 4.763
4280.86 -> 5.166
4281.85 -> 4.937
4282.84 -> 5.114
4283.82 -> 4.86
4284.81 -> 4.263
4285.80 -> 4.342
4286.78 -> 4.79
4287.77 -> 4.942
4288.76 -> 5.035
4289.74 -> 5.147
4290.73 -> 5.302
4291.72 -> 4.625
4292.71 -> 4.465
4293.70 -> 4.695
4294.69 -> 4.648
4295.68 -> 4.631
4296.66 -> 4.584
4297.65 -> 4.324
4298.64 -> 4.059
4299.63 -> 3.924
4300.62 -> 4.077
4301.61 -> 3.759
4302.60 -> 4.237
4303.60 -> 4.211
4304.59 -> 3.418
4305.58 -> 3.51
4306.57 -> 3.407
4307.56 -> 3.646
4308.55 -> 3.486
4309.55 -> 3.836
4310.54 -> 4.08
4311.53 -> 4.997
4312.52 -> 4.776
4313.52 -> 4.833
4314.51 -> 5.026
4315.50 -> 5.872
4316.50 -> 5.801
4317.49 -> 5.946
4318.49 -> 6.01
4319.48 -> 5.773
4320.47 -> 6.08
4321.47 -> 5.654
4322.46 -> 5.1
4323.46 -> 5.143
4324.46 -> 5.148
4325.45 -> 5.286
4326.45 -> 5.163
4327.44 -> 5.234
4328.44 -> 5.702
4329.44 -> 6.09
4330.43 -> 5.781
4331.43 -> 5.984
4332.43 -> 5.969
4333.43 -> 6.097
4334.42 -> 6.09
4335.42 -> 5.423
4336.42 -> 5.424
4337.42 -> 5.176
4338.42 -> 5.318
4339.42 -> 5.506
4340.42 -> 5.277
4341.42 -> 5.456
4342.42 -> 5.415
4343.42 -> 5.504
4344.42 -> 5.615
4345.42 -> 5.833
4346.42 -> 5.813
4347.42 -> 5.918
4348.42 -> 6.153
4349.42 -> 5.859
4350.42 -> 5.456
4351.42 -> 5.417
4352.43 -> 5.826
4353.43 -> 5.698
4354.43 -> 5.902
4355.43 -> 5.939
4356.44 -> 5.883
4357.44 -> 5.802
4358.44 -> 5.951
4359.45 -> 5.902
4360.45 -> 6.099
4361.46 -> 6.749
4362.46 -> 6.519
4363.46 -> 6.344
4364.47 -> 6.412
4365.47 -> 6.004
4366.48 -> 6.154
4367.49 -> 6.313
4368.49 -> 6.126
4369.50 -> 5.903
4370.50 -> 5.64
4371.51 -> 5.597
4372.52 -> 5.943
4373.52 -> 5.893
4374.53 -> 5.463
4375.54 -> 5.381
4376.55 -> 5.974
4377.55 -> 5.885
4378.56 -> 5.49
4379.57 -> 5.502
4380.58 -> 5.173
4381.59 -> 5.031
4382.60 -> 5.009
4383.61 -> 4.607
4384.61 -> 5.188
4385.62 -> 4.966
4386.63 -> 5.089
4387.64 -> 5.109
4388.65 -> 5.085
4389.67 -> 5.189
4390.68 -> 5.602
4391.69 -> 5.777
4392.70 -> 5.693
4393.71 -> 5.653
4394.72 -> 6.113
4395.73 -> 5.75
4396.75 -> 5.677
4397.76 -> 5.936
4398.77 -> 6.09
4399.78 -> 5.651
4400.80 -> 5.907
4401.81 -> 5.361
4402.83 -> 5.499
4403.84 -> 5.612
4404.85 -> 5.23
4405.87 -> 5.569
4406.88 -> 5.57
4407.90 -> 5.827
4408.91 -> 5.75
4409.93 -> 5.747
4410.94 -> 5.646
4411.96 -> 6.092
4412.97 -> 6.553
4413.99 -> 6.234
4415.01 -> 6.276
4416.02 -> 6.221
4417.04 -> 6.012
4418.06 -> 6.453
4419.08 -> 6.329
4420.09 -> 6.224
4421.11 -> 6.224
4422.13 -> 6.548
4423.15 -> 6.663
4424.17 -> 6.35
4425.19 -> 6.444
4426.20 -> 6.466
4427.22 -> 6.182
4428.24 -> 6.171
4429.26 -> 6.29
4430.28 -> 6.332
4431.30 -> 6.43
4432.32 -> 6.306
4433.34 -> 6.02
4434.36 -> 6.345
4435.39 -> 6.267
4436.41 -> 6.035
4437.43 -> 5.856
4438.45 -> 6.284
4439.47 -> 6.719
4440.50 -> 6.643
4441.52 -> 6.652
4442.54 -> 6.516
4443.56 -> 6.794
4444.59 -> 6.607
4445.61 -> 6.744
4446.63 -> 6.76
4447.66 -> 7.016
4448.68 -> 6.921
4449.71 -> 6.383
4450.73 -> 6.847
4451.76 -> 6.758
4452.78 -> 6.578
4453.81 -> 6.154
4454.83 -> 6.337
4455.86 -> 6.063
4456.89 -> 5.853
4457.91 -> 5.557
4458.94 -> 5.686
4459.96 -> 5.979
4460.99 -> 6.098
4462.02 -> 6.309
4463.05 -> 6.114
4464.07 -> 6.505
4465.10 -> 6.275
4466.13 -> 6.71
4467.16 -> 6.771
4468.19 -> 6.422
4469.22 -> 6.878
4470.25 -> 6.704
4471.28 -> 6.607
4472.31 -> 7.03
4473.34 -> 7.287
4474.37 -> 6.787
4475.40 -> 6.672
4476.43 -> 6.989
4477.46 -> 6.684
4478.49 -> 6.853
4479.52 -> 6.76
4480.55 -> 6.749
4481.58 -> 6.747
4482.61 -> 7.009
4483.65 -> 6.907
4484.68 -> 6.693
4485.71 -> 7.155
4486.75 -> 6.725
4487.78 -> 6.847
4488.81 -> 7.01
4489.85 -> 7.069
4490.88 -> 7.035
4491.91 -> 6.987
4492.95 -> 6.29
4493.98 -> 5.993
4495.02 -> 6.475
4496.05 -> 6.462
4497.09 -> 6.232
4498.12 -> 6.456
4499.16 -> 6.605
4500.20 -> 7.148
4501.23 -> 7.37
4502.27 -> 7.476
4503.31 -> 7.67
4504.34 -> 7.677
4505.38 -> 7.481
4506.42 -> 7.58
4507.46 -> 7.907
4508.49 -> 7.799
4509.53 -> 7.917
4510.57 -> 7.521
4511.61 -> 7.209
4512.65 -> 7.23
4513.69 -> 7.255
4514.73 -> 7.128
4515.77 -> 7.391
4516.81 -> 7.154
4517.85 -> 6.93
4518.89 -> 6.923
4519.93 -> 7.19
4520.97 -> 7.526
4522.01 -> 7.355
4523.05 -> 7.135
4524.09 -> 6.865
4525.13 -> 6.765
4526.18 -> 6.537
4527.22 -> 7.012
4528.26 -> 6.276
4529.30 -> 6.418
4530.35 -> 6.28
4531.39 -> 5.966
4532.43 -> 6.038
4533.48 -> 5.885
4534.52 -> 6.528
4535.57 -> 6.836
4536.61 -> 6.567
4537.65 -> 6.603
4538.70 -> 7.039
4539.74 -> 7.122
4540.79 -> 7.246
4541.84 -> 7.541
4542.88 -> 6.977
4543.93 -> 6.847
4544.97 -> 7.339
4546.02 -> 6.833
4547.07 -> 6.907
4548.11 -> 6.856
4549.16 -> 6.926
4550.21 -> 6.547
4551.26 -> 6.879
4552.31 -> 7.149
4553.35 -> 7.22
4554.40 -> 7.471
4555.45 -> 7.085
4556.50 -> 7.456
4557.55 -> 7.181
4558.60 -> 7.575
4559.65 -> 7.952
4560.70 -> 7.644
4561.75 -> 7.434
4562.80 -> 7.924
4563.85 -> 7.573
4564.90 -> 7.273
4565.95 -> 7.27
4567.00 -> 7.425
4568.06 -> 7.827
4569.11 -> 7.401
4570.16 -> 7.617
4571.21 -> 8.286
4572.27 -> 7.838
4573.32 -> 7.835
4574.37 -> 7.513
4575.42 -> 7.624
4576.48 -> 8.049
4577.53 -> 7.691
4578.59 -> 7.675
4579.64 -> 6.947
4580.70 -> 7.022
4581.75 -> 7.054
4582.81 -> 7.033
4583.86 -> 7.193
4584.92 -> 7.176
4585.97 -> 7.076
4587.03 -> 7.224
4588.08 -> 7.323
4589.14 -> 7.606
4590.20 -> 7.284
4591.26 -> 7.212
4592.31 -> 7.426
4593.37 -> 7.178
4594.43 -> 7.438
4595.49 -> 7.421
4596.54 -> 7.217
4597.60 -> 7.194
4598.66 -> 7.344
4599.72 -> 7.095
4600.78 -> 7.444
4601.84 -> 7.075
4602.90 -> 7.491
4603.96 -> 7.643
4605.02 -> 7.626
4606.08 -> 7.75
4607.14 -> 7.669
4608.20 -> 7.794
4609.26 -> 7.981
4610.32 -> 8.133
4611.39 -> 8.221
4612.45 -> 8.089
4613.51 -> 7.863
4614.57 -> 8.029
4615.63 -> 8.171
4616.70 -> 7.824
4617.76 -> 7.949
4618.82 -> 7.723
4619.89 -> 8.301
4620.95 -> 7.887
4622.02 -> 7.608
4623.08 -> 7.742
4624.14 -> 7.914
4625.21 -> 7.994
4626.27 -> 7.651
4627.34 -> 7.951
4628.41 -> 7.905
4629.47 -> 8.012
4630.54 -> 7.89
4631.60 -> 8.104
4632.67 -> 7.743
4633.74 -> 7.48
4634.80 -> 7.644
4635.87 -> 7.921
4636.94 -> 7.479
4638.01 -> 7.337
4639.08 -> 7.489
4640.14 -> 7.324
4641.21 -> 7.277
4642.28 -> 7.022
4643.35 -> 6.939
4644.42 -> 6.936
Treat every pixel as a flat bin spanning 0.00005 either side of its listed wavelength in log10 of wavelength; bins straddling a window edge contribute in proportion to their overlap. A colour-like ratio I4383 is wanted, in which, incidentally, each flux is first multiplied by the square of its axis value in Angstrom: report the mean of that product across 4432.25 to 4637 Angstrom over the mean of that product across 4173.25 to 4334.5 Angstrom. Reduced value 1.69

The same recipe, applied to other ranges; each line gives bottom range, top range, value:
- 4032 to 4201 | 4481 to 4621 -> 1.99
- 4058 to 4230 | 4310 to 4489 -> 1.52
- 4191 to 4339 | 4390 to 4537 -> 1.47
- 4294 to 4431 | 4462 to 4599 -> 1.38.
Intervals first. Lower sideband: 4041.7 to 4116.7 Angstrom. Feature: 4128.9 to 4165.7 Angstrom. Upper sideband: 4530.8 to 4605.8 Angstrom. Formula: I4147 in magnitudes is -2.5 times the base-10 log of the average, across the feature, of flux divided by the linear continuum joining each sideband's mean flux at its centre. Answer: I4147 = 0.12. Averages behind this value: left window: 4.5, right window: 7.24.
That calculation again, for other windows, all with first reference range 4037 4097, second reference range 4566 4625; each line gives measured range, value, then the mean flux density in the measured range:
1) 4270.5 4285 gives 0.24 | 4.63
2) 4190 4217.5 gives 0.17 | 4.59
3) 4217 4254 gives 0.12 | 4.94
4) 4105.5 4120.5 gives 0.06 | 4.57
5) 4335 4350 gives 0.10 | 5.58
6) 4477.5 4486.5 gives 0.01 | 6.84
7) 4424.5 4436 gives 0.06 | 6.29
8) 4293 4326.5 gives 0.26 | 4.67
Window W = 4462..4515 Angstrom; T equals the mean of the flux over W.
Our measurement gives 6.93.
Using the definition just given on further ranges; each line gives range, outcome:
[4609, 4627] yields 7.94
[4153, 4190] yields 4.33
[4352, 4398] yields 5.71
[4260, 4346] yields 4.96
